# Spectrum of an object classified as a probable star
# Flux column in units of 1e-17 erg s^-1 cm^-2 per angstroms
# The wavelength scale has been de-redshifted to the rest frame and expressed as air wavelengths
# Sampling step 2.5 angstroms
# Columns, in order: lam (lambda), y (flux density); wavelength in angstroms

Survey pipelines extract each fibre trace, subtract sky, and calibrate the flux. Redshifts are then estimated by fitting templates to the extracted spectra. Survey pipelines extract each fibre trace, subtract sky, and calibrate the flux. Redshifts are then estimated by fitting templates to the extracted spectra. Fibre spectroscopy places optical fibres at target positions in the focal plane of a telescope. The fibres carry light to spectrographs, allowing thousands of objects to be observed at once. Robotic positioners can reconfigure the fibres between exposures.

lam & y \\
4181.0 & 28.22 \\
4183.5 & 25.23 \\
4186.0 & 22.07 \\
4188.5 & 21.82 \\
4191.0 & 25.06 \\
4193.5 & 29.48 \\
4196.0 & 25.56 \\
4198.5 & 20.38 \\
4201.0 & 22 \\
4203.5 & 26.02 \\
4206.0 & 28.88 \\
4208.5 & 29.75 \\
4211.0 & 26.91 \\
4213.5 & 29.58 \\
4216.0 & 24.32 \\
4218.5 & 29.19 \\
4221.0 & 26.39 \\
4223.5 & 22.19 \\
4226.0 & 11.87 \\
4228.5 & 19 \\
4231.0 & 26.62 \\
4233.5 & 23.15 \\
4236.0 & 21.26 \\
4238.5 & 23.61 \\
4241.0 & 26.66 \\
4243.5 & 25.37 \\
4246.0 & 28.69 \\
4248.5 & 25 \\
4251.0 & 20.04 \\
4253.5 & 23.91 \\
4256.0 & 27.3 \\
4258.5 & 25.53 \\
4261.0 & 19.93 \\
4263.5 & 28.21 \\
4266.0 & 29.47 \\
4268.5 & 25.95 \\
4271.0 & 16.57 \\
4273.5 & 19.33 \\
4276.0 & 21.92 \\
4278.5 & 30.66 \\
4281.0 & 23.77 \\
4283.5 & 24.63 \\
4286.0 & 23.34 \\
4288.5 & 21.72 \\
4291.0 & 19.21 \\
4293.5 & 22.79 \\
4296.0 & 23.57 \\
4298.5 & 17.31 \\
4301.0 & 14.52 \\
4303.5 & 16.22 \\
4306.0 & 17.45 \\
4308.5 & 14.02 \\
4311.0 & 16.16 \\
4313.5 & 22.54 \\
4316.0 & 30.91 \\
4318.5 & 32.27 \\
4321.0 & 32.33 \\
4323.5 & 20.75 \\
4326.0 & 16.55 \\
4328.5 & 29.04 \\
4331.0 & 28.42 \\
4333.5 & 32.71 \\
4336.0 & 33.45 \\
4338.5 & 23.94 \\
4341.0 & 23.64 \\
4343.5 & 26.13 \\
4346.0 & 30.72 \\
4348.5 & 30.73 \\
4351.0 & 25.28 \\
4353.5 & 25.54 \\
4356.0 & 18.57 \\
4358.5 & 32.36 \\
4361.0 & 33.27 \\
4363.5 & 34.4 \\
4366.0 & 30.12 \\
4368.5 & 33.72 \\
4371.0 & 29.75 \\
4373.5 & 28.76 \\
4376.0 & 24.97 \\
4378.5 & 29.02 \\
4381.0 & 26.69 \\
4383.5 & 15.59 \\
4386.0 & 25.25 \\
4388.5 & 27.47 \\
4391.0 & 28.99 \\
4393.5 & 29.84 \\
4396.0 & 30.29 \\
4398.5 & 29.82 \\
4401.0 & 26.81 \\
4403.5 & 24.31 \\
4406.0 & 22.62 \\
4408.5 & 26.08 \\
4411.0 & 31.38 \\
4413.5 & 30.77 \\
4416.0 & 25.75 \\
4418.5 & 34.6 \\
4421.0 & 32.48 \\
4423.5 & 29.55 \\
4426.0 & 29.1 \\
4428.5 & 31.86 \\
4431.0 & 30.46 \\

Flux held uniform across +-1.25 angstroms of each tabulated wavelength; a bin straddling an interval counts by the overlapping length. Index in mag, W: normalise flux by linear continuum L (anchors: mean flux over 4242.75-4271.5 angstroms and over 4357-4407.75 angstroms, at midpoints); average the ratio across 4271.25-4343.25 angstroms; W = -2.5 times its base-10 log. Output 0.13 mag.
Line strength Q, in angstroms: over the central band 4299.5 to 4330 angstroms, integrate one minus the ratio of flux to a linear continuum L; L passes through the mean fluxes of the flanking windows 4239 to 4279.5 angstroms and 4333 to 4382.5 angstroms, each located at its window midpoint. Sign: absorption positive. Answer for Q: 5.6 angstroms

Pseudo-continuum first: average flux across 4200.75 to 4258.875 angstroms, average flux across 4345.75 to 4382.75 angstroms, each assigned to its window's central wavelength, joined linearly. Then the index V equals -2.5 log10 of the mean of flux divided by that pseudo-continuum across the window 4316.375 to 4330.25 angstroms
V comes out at 0.04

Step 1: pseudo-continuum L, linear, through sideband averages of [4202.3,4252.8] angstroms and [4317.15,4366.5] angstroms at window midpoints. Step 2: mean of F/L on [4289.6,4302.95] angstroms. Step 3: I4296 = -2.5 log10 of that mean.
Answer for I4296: 0.35 mag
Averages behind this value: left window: 24.7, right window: 28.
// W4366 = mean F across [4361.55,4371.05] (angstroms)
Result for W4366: 32.4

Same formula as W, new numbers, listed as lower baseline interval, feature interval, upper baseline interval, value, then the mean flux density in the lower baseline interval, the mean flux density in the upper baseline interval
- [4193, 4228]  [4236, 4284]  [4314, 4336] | 0.08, 25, 28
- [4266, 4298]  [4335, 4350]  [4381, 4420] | -0.11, 22.9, 27.3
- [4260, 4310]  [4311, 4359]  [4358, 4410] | -0.08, 21.5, 28.1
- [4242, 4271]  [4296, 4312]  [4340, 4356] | 0.48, 25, 26.4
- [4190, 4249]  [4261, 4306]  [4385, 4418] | 0.17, 24.9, 27.8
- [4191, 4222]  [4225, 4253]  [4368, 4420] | 0.16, 26.5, 27.7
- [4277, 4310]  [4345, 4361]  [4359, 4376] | 0.06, 20.7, 31.2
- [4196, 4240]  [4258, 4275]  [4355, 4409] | 0.08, 24.2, 27.7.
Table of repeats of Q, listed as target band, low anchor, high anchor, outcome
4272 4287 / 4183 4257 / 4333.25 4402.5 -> 1.2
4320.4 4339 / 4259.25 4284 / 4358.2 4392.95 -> -0.4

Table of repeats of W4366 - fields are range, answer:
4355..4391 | 28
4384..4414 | 27.4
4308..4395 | 27.1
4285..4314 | 18.9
